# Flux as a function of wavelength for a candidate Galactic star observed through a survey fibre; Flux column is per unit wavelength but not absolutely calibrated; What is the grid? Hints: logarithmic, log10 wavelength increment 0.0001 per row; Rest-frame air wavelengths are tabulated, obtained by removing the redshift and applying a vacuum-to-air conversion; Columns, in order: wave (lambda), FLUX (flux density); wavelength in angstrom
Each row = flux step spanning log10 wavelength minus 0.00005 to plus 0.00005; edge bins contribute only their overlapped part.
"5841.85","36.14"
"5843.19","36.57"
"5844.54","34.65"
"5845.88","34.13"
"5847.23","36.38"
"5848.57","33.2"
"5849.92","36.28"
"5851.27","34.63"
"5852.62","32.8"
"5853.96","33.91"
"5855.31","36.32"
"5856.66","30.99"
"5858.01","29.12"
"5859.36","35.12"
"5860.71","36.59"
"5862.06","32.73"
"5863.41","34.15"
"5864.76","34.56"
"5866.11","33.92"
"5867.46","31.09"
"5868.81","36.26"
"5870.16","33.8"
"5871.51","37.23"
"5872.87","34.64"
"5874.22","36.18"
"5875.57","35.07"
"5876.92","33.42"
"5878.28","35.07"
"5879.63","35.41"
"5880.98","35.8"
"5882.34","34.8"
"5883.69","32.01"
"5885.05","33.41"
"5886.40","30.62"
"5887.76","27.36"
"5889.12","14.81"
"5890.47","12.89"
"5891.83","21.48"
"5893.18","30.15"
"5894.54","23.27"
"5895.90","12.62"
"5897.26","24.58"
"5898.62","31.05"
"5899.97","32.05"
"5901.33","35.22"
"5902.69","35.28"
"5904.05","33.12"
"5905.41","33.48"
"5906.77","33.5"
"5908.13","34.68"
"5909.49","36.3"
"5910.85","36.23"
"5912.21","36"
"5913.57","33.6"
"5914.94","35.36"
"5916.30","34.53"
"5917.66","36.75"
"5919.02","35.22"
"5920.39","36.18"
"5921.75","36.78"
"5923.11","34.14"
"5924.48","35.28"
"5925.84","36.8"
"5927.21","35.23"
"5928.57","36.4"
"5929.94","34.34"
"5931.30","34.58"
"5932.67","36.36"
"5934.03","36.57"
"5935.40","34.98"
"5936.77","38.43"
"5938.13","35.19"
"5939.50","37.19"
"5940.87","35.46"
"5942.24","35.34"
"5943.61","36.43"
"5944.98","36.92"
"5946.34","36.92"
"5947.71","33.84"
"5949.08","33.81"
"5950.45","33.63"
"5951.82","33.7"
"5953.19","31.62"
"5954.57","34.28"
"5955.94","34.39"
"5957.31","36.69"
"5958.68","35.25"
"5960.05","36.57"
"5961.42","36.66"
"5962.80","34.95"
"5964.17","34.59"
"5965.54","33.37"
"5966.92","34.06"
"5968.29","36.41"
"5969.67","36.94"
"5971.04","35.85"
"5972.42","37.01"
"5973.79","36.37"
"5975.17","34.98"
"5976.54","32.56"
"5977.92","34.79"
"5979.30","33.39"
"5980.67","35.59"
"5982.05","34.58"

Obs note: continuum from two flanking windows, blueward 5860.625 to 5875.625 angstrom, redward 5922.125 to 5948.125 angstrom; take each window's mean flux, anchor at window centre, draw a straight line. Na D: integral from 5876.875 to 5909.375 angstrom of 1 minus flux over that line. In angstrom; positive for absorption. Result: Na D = 5.2 angstrom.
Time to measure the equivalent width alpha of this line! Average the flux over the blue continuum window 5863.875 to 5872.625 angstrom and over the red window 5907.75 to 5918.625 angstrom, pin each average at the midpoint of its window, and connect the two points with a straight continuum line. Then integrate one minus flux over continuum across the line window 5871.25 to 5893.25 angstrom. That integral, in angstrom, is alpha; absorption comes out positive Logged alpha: 2.7 angstrom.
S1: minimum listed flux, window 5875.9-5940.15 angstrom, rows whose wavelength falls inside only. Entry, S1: 12.62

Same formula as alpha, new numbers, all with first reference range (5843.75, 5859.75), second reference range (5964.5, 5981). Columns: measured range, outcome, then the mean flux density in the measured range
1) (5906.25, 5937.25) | -0.86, 35.6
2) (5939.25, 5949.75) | -0.26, 35.7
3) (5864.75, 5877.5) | -0.18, 34.6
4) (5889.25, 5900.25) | 3.71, 22.8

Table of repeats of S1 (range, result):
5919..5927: 34.14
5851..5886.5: 29.12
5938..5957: 31.62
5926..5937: 34.34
